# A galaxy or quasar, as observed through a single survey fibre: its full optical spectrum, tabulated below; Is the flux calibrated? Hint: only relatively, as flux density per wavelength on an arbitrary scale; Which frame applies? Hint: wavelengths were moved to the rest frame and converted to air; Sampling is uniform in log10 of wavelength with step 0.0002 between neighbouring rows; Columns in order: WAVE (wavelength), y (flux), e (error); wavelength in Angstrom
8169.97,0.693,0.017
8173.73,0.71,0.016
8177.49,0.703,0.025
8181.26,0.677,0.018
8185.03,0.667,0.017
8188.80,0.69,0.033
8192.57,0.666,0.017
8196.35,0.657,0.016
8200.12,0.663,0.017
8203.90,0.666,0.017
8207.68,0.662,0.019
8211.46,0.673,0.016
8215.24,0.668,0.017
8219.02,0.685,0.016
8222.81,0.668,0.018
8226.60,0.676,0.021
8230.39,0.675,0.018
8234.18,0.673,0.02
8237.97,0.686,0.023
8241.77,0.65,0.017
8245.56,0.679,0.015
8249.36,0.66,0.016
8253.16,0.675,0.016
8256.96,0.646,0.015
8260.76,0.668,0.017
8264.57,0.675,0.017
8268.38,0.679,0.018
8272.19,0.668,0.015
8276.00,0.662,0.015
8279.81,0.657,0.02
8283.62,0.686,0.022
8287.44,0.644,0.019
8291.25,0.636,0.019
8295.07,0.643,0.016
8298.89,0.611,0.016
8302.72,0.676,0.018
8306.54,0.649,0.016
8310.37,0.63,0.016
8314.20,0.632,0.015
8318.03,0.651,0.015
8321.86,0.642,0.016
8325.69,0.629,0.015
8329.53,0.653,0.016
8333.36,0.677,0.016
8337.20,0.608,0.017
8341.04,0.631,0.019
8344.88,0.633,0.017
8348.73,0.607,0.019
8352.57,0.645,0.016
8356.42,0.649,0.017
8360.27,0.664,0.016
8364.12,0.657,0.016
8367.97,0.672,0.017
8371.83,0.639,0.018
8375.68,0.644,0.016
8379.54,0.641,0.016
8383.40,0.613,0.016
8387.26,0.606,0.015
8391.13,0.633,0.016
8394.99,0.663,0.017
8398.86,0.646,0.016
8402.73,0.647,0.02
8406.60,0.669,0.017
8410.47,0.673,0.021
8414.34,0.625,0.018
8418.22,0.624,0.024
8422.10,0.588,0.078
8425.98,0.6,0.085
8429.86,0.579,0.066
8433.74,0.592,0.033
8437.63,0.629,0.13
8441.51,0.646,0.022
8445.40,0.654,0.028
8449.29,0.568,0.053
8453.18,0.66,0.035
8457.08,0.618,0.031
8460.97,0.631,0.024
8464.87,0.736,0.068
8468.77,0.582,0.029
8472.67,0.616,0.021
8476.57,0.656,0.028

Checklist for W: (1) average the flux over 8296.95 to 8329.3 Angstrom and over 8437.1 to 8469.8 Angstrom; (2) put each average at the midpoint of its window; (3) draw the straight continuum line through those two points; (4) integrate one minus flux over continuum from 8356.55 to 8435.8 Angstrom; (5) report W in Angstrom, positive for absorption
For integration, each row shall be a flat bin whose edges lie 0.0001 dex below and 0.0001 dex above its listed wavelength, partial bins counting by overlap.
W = 0.6 Angstrom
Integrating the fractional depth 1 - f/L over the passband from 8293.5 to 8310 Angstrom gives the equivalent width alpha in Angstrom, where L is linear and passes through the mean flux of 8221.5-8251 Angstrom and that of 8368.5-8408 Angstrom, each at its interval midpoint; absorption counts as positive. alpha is 0.4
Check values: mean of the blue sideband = 0.671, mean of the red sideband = 0.641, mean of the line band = 0.643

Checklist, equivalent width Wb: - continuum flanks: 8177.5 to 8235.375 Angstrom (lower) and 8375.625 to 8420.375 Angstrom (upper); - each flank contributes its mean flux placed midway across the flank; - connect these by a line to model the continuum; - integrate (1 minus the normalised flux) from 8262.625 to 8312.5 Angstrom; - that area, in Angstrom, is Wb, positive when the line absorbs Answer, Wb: 0.26 Angstrom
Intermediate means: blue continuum 0.672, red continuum 0.64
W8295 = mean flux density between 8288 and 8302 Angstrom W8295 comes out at 0.635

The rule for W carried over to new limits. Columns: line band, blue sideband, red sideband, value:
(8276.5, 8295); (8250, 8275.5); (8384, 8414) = 0.2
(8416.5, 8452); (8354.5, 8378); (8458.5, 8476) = 2.0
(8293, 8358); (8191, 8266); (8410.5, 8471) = 0.9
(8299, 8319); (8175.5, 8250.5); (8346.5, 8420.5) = 0.4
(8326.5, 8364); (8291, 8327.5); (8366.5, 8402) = -0.1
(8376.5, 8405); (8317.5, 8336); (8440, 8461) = 0.1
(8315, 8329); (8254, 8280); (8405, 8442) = 0.2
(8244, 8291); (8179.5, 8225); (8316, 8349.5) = -0.8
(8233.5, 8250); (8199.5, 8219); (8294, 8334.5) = -0.2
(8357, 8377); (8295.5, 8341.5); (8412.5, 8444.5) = -0.9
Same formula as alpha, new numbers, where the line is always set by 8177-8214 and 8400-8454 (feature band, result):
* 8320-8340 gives 0.1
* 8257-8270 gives -0.2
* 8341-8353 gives 0.3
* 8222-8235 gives -0.2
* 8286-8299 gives 0.3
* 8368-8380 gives -0.2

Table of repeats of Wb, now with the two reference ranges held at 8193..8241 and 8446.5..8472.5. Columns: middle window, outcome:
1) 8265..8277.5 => -0.2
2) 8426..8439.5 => 0.8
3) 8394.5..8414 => -0.5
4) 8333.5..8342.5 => 0.3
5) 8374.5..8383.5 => 0.1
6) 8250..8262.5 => 0.0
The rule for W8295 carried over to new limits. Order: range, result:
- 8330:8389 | 0.64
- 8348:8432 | 0.636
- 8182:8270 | 0.67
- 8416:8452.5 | 0.611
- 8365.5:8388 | 0.638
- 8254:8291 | 0.664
